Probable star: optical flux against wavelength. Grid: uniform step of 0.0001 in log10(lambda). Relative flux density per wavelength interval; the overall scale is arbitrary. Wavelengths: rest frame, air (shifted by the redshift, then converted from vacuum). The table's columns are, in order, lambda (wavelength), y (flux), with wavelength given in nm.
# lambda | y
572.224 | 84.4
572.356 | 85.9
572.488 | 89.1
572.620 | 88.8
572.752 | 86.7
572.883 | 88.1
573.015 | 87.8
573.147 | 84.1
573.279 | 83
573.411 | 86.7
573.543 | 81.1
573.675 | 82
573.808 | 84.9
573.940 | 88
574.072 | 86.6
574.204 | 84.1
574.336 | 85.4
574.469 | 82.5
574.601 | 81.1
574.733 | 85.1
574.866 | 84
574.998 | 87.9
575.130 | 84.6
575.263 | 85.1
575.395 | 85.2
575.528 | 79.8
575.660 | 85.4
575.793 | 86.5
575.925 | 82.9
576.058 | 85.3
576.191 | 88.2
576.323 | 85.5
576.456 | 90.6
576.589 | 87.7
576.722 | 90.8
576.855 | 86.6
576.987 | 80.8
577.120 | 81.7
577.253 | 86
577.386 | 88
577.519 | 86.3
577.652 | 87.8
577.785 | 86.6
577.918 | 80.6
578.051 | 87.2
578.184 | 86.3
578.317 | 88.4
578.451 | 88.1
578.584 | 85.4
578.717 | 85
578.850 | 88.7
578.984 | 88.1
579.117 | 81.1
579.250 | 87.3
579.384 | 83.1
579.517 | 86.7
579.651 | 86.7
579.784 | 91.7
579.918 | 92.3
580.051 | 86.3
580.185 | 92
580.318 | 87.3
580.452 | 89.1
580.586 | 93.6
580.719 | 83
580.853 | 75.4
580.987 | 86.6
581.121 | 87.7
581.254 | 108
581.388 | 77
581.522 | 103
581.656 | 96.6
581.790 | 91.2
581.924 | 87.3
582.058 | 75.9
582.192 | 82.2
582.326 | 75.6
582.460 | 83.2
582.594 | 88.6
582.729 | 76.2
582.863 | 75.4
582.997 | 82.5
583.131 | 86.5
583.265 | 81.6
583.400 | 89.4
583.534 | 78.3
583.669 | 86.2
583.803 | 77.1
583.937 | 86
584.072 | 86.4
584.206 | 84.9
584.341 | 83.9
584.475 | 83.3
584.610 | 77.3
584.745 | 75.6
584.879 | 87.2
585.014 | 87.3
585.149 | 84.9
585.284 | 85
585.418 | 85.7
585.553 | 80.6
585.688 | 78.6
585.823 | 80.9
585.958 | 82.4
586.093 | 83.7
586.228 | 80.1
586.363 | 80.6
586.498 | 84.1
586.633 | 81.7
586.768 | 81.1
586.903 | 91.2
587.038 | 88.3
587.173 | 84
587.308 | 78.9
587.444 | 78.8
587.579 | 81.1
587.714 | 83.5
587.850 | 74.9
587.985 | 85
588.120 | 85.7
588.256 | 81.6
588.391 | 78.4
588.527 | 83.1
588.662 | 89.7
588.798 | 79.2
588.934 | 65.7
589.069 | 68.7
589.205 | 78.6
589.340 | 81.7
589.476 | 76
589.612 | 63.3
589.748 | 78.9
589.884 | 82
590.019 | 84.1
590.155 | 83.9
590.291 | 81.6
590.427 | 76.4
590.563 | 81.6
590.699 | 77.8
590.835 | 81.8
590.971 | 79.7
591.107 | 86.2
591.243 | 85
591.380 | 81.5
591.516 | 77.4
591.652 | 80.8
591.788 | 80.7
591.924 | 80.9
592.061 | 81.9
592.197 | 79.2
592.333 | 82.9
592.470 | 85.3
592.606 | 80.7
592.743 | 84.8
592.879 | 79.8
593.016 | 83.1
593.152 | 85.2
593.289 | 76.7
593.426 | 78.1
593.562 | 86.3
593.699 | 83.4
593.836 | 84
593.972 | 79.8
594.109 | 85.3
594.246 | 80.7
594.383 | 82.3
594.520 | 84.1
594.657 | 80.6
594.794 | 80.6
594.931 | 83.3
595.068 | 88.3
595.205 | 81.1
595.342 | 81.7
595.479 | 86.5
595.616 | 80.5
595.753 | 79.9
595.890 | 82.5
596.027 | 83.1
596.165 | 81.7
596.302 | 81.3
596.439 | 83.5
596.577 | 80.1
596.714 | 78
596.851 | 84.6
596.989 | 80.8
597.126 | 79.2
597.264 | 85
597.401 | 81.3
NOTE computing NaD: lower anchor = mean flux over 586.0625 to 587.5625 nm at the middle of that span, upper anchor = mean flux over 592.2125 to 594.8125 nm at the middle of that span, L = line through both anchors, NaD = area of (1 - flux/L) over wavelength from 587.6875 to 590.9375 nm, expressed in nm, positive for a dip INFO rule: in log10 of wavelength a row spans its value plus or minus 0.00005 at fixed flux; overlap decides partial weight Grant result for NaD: 0.13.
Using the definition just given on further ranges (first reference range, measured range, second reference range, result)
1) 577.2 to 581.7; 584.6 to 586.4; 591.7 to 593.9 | 0.06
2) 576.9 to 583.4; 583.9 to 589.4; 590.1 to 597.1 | 0.14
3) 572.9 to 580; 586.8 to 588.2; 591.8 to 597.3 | 0.01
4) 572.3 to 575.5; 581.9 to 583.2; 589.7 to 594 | 0.04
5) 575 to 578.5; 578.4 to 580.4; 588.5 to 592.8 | -0.06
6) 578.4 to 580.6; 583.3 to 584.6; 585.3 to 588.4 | 0.01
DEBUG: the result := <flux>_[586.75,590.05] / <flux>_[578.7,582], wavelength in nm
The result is 0.9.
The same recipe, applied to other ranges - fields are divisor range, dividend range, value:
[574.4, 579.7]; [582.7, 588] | 0.96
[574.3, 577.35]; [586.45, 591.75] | 0.95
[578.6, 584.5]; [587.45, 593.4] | 0.94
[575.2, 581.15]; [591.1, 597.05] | 0.95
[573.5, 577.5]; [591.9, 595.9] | 0.97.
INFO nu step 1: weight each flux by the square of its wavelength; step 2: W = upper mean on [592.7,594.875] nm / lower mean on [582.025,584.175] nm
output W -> 1.0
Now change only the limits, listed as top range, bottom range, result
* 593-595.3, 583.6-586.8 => 1.03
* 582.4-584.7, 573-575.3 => 1.01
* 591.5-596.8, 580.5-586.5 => 1.01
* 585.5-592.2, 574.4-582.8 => 0.97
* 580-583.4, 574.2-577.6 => 1.03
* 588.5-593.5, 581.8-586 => 0.99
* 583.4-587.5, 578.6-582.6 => 0.97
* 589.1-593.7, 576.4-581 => 0.97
